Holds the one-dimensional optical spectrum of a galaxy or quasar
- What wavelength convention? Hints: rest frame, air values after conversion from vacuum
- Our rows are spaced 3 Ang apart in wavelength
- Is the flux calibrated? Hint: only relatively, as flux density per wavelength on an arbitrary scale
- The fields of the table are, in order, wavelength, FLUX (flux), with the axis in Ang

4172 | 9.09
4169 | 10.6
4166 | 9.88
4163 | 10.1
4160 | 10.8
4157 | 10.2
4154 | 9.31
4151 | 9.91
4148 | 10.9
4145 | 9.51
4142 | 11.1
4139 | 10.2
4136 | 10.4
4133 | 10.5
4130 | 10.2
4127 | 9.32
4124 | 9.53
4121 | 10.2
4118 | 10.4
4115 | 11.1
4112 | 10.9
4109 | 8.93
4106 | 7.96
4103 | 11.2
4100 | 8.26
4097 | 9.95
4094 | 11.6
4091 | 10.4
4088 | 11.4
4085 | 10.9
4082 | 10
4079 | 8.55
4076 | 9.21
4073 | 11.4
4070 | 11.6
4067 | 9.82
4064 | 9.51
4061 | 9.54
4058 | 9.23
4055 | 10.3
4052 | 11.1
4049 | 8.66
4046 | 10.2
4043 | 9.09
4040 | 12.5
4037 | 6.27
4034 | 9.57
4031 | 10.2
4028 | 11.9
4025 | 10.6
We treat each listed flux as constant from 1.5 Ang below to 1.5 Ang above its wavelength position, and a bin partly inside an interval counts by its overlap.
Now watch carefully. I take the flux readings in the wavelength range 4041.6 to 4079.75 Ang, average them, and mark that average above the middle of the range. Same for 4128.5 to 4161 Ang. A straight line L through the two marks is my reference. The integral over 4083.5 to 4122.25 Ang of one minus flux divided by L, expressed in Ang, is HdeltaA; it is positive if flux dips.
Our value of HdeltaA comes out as -0.6 Ang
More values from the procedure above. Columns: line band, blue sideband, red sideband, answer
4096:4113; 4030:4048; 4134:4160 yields 0.9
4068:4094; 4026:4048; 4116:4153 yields -1.1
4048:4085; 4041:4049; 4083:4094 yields 1.1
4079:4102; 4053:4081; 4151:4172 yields -0.7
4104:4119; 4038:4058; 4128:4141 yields 0.6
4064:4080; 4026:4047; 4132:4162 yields -0.1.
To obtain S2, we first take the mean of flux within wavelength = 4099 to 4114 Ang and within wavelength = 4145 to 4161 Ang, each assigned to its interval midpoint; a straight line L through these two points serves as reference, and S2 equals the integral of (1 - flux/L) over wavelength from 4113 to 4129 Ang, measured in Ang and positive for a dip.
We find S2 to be -0.7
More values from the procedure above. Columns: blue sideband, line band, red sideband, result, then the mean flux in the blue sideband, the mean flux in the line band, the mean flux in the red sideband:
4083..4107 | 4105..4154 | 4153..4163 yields 0.6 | 10.3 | 10.1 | 10.1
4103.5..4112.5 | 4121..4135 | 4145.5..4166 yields -0.4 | 9.3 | 9.94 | 10.1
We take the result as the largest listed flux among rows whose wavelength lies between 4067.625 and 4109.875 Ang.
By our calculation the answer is 11.6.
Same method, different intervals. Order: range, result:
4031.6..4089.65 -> 12.5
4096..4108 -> 11.2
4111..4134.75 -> 11.1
